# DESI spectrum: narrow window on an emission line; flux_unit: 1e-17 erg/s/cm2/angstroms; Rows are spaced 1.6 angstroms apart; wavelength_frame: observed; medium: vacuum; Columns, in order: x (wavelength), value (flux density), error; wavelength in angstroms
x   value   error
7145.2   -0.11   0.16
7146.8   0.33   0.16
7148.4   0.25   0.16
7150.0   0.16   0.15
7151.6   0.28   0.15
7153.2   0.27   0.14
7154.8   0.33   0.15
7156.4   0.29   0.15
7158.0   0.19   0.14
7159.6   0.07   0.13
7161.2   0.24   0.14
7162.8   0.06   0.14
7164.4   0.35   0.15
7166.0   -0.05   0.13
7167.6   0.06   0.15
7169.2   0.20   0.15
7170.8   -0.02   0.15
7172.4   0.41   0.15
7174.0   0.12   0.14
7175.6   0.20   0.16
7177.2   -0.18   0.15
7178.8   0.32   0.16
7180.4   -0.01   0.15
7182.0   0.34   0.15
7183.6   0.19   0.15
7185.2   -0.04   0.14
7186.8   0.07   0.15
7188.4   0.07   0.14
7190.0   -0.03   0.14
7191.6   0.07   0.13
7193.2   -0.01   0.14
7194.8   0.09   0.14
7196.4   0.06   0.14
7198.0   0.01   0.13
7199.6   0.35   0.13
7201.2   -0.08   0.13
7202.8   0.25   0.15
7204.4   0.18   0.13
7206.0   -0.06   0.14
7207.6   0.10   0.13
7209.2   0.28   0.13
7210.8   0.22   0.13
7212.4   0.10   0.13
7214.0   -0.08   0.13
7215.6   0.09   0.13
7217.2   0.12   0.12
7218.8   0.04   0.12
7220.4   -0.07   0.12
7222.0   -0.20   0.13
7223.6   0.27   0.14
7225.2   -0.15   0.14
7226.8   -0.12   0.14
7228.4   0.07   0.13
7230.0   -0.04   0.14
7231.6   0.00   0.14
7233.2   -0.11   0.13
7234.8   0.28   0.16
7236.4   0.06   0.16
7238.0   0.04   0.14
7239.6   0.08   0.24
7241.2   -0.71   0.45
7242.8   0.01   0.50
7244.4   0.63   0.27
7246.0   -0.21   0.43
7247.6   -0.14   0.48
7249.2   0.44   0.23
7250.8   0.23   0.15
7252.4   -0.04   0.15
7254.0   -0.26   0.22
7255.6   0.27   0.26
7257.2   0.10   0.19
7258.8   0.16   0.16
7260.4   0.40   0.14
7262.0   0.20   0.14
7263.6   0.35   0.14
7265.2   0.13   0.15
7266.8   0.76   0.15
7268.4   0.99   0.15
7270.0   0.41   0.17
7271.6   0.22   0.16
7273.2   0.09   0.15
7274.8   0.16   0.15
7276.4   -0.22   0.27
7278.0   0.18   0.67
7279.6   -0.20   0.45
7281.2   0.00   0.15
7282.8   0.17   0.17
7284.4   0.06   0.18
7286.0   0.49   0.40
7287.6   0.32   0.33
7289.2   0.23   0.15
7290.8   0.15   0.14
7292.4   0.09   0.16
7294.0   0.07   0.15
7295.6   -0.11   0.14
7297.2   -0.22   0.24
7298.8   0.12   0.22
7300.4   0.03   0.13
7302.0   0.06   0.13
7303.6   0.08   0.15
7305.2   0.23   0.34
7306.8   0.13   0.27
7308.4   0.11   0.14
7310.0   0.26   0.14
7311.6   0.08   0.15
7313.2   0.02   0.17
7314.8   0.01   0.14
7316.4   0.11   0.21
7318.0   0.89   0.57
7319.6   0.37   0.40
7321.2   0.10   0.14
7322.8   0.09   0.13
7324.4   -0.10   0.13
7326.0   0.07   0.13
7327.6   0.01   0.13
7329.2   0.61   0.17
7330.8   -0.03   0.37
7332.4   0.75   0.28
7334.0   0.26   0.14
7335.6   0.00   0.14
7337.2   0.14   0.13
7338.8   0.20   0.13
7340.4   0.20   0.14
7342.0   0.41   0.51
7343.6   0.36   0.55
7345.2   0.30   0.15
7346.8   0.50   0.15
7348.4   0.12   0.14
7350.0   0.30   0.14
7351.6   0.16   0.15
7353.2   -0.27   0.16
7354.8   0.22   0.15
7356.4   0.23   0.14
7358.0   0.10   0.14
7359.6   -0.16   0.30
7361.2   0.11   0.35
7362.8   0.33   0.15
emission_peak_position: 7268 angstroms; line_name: Hgamma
